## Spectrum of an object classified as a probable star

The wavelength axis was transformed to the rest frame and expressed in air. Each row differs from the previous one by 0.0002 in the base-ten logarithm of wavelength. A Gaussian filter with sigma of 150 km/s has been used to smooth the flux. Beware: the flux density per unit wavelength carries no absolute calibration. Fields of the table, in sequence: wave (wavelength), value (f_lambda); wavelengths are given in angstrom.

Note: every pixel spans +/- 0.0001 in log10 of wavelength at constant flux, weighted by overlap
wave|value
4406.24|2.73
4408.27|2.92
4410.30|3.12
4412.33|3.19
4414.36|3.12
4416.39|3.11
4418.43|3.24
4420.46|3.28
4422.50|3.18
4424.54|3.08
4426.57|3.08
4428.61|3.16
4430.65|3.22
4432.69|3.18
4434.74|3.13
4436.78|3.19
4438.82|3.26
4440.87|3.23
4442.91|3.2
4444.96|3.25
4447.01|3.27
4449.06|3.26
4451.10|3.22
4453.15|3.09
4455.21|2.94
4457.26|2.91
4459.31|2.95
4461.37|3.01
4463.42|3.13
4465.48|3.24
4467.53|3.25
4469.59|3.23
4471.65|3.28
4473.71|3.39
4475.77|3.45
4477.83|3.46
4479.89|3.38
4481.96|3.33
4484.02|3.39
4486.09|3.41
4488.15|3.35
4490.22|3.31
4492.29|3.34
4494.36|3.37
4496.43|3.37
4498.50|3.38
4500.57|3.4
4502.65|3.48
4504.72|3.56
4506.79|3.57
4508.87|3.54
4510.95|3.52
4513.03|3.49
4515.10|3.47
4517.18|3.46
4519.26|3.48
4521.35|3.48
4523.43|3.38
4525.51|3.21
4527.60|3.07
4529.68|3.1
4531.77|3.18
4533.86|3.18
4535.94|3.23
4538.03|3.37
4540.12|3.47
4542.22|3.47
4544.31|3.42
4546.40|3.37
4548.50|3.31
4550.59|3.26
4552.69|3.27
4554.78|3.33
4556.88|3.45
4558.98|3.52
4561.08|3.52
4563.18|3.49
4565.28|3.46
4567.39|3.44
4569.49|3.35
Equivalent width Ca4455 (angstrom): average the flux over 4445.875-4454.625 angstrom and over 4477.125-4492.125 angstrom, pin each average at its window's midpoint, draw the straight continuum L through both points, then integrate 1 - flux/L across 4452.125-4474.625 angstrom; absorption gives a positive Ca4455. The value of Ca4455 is 0.9 angstrom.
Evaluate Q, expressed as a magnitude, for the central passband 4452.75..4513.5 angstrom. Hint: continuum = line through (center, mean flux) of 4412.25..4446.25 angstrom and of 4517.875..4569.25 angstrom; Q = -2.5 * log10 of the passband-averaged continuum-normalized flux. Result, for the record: -0.018 mag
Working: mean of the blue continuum 3.18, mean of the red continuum 3.35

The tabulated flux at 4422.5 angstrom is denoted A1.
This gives 3.18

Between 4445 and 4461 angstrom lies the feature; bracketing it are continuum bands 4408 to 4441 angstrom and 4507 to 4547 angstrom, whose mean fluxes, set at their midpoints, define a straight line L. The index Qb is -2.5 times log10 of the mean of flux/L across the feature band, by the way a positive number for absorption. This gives 0.04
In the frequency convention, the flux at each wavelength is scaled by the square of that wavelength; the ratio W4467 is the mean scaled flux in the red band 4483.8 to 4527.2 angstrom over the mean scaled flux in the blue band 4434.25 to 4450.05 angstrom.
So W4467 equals 1.09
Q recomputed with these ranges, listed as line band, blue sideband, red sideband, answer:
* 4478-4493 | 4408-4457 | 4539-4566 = -0.03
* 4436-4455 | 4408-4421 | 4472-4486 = 0.02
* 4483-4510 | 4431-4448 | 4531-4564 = -0.04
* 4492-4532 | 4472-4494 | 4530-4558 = -0.01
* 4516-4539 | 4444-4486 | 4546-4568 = 0.02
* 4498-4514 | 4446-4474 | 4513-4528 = -0.05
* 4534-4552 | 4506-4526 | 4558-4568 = 0.04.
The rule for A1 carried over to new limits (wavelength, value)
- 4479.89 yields 3.38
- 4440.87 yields 3.23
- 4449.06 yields 3.26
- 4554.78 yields 3.33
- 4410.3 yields 3.12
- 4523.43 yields 3.38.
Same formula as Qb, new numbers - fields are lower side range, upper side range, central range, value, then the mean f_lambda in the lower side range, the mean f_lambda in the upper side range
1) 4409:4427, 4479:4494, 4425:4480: 0.02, 3.16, 3.36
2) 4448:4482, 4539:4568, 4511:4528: -0.02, 3.2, 3.41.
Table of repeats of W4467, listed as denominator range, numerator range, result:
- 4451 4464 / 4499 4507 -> 1.18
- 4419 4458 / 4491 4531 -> 1.11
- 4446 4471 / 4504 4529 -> 1.13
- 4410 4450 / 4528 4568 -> 1.11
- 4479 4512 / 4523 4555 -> 0.98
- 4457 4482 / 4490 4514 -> 1.08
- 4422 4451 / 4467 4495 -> 1.07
